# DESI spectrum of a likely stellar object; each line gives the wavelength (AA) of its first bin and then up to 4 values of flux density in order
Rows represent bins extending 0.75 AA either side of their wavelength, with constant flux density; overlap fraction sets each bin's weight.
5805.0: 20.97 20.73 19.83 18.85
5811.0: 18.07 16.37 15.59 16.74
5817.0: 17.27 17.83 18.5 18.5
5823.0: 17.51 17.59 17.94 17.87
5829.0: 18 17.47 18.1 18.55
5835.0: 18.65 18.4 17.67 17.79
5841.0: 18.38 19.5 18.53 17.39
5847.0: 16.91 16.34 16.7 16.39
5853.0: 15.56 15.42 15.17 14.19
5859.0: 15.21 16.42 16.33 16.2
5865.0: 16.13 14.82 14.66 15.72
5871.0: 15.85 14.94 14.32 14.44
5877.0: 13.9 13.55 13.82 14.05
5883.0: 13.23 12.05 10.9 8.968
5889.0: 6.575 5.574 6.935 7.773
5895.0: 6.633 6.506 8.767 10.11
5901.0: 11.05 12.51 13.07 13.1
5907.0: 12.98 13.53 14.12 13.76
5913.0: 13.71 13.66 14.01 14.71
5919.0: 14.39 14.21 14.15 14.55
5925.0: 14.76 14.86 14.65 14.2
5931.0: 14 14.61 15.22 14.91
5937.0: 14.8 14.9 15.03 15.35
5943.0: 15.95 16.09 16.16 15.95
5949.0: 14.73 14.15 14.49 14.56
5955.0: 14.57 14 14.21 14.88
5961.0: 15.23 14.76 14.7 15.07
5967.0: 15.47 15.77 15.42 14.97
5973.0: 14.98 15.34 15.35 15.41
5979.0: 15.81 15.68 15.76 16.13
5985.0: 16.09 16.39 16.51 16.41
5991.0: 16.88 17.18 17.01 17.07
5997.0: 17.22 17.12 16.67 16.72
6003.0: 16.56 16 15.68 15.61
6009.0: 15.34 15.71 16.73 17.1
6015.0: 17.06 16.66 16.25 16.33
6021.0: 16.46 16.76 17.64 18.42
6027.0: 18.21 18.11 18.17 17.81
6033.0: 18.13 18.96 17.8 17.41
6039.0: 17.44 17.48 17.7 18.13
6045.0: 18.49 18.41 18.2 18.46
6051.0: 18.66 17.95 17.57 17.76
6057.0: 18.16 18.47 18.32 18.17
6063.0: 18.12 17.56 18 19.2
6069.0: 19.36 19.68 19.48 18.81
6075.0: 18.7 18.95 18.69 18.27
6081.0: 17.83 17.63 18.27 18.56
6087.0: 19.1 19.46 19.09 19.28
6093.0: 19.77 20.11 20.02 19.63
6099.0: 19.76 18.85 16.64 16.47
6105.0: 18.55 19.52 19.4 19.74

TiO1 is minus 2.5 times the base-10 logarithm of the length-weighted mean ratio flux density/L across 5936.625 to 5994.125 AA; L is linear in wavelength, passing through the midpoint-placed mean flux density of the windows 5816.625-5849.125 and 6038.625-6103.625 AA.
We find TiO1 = 0.18 mag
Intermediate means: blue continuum 18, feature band 15.4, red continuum 18.5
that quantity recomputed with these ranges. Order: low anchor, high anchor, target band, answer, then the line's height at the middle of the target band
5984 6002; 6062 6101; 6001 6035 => 0.03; 17.4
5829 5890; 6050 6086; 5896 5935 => 0.22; 16.3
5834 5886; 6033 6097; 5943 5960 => 0.14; 17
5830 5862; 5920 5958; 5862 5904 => 0.33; 16.2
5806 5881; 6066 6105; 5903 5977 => 0.20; 17.6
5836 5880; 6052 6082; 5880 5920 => 0.41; 16.5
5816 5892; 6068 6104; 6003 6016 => 0.10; 17.8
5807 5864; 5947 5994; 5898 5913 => 0.29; 16.3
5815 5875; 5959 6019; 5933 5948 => 0.06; 16.3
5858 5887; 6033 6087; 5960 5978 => 0.09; 16.5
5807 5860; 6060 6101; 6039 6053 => 0.03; 18.7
